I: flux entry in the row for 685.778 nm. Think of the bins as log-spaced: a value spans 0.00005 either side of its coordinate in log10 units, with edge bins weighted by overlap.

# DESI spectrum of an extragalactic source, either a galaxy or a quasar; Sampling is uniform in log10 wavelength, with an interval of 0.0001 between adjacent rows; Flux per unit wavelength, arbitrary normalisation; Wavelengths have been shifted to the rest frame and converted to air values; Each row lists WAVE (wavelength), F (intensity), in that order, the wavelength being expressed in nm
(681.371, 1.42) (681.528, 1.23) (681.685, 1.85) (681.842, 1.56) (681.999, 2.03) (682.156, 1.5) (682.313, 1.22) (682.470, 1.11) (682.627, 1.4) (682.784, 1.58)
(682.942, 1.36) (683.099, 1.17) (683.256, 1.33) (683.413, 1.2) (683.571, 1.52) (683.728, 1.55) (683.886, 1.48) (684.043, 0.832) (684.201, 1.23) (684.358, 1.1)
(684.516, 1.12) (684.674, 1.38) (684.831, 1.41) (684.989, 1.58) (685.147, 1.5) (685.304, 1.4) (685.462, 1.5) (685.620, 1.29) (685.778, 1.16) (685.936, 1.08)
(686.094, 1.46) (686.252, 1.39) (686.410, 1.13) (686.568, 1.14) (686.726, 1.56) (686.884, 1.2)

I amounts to 1.16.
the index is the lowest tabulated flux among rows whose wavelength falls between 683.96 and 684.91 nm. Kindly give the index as 0.832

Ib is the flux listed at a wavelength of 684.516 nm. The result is 1.12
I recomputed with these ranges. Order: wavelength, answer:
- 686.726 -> 1.56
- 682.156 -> 1.5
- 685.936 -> 1.08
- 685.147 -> 1.5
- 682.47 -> 1.11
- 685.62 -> 1.29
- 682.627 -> 1.4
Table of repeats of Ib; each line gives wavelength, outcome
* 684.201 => 1.23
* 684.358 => 1.1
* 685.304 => 1.4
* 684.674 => 1.38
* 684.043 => 0.832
